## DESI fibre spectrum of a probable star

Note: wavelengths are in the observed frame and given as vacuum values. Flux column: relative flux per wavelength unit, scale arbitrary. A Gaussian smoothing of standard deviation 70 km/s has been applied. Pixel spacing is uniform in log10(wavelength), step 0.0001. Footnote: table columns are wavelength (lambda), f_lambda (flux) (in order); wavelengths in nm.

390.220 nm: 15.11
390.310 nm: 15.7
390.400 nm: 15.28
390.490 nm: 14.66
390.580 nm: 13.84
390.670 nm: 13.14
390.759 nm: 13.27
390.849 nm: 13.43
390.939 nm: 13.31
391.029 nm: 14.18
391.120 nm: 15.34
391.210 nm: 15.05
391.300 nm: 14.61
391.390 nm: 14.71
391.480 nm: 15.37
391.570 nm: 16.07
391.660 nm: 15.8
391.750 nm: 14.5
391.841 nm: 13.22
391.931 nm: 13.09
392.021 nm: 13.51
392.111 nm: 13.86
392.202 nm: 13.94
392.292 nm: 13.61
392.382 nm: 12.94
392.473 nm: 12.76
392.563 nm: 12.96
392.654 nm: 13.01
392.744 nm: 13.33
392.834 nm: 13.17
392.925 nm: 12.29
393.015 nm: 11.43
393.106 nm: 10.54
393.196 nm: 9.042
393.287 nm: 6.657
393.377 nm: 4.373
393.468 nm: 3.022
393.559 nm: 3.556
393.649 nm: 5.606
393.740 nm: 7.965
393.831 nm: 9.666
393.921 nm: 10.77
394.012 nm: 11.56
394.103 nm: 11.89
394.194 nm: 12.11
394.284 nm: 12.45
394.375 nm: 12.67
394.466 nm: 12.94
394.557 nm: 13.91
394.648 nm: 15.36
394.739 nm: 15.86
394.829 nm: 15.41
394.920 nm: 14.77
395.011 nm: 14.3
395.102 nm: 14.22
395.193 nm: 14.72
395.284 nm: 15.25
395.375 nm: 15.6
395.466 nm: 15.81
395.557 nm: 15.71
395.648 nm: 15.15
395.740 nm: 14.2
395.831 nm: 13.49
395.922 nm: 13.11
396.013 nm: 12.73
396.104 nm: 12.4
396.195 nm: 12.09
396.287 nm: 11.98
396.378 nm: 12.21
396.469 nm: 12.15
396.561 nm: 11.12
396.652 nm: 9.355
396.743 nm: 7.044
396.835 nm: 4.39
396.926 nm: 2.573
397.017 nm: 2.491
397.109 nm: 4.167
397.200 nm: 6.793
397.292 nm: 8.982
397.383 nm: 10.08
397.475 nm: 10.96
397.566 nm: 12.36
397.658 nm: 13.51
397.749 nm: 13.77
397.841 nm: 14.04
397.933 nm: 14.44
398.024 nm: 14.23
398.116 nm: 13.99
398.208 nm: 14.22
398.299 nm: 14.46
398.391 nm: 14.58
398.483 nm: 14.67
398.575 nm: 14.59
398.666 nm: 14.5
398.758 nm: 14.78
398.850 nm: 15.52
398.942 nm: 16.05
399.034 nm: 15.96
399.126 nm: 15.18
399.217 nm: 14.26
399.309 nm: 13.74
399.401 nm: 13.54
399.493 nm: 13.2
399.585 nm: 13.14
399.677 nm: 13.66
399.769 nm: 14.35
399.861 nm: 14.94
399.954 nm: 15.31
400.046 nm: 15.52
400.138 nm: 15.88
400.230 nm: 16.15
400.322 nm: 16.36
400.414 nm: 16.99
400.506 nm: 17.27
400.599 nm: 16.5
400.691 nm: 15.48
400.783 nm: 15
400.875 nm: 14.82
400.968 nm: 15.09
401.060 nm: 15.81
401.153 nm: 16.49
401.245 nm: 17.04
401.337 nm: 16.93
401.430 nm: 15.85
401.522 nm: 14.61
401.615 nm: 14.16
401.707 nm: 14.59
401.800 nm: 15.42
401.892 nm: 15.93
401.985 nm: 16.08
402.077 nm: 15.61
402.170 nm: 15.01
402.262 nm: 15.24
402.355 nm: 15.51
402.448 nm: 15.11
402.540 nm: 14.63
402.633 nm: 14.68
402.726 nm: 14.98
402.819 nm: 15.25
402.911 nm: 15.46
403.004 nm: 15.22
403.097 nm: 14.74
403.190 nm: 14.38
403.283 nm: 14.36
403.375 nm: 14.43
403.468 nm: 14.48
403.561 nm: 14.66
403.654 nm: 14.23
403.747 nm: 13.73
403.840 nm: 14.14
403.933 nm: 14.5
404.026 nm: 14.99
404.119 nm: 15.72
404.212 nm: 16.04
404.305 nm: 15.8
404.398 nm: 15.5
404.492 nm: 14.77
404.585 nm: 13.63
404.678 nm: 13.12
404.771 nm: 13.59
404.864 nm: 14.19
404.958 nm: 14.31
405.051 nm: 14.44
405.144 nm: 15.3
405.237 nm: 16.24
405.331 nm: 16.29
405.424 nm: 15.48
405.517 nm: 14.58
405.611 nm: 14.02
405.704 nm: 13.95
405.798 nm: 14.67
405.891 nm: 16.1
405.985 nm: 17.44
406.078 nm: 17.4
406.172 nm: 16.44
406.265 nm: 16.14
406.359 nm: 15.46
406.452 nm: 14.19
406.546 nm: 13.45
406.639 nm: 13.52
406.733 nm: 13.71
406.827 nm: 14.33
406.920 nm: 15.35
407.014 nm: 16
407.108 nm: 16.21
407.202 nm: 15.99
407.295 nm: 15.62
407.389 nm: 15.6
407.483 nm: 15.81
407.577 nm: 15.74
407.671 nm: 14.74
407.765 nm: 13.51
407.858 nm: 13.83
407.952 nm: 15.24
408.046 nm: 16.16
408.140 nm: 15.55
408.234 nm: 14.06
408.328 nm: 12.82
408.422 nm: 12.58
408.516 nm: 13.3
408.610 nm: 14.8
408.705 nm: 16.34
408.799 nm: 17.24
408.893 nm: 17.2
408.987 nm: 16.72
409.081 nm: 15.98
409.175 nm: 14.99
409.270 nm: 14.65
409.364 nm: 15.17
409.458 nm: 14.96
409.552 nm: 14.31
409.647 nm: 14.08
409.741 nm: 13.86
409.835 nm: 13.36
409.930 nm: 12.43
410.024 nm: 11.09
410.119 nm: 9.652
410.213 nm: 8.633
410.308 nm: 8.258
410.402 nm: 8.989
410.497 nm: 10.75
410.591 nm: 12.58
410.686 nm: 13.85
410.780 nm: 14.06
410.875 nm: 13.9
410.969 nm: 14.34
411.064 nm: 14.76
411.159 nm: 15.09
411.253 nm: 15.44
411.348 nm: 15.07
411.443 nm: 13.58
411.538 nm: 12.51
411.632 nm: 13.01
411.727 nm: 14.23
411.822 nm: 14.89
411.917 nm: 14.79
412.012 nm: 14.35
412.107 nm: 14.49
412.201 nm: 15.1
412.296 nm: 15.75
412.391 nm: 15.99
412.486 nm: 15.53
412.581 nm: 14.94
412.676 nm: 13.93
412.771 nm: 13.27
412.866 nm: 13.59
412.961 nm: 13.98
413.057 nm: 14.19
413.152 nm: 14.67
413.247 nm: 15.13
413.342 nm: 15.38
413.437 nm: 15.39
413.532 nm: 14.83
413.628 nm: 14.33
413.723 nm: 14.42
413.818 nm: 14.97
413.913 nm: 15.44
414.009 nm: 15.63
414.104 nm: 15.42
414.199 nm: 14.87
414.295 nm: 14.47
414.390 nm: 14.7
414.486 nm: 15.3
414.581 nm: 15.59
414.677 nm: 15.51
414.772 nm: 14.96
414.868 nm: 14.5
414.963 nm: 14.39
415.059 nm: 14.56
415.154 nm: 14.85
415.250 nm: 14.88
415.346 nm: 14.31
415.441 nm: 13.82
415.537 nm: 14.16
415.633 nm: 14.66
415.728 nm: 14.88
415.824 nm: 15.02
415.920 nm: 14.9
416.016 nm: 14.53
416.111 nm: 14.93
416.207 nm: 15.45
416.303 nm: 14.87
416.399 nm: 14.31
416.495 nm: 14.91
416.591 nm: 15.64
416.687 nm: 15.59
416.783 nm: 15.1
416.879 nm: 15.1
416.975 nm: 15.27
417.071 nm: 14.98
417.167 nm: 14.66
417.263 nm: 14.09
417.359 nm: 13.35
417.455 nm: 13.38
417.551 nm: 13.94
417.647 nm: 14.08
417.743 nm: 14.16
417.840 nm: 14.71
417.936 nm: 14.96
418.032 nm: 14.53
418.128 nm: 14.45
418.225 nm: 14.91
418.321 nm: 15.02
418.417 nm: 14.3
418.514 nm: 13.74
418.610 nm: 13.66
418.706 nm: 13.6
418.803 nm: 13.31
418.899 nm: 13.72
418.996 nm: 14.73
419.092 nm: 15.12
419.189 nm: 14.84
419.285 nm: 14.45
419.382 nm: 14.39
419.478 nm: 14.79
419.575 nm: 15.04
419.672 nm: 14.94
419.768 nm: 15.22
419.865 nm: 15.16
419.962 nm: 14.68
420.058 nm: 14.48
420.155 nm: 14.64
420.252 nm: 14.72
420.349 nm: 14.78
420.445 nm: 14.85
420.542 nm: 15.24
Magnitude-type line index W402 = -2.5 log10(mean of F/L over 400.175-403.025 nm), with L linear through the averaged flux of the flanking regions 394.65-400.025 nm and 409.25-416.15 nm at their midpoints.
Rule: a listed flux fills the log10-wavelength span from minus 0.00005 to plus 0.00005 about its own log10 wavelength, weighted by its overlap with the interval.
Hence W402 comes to -0.18 mag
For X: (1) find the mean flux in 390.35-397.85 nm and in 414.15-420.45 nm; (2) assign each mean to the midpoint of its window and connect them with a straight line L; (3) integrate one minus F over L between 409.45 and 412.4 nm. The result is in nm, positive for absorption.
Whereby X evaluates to 0.13 nm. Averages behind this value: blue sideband 12.1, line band 13.3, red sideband 14.6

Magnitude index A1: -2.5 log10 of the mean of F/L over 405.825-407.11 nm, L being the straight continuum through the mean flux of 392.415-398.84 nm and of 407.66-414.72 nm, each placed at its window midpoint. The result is -0.14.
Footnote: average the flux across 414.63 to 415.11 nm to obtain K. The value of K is 14.8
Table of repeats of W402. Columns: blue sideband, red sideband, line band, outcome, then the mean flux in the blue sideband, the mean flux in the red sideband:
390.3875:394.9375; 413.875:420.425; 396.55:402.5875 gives -0.05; 12.4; 14.7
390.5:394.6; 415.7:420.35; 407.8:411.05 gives 0.00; 12.1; 14.6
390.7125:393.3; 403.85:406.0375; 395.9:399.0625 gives 0.20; 13.4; 15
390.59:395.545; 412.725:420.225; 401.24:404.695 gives -0.11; 12.7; 14.6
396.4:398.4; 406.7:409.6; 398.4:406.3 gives -0.21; 10.4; 15.1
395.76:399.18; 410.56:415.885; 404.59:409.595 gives -0.11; 11.9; 14.6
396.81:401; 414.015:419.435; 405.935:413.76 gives -0.02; 13.4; 14.6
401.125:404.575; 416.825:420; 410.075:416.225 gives 0.03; 15.1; 14.5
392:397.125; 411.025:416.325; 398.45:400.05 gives -0.19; 11.5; 14.7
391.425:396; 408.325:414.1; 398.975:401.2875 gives -0.16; 12.5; 14.1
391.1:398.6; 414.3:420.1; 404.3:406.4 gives -0.14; 12.1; 14.6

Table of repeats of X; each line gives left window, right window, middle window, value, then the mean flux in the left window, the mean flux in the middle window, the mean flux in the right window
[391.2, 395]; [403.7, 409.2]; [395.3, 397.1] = 0.226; 12.1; 11.2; 15.1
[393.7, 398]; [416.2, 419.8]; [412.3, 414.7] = -0.147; 11.9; 14.9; 14.5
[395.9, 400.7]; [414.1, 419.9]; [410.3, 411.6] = 0.077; 12.9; 13.2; 14.6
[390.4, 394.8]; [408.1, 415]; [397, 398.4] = 0.143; 12.3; 11.5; 14.2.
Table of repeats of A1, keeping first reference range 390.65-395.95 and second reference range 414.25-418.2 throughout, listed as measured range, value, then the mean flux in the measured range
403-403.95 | -0.06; 14.4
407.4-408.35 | -0.06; 14.8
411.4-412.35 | 0.00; 14.3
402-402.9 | -0.12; 15.2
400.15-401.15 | -0.19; 16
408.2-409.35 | -0.07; 15.1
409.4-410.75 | 0.18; 12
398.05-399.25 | -0.12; 14.8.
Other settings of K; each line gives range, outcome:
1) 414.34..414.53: 15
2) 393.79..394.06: 10.7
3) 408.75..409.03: 17.1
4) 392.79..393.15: 11.8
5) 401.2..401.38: 17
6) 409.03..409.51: 15.2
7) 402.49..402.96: 15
